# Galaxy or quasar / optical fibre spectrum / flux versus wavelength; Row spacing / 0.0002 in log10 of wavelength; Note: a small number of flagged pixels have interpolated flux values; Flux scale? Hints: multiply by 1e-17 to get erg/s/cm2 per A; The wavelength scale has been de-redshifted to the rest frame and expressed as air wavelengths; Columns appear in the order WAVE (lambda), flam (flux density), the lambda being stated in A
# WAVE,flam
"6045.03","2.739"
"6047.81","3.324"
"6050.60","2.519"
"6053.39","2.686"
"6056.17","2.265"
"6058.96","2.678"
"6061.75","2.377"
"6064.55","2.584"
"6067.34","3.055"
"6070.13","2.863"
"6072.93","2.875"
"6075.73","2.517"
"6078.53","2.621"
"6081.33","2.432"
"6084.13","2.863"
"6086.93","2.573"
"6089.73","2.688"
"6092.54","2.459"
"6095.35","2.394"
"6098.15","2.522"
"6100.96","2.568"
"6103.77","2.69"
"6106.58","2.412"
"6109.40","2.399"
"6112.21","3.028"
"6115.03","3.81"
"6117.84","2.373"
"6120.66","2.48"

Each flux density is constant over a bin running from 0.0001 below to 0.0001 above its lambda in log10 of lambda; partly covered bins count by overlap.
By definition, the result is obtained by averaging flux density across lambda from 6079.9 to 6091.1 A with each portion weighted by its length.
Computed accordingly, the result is 2.64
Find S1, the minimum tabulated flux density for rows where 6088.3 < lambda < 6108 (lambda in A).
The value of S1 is 2.394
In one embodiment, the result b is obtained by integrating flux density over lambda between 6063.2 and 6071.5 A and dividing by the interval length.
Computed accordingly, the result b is 2.84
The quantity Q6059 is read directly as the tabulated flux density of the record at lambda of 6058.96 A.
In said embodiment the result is 2.678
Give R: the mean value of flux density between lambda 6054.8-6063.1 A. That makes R 2.44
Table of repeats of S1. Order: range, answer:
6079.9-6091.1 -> 2.432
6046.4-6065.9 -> 2.265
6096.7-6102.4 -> 2.522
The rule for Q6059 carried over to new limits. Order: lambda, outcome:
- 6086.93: 2.573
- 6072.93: 2.875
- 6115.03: 3.81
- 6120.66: 2.48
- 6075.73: 2.517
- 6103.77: 2.69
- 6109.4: 2.399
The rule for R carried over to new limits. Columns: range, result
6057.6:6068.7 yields 2.67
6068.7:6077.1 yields 2.75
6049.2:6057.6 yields 2.49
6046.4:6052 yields 2.92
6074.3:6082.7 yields 2.52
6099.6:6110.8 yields 2.52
